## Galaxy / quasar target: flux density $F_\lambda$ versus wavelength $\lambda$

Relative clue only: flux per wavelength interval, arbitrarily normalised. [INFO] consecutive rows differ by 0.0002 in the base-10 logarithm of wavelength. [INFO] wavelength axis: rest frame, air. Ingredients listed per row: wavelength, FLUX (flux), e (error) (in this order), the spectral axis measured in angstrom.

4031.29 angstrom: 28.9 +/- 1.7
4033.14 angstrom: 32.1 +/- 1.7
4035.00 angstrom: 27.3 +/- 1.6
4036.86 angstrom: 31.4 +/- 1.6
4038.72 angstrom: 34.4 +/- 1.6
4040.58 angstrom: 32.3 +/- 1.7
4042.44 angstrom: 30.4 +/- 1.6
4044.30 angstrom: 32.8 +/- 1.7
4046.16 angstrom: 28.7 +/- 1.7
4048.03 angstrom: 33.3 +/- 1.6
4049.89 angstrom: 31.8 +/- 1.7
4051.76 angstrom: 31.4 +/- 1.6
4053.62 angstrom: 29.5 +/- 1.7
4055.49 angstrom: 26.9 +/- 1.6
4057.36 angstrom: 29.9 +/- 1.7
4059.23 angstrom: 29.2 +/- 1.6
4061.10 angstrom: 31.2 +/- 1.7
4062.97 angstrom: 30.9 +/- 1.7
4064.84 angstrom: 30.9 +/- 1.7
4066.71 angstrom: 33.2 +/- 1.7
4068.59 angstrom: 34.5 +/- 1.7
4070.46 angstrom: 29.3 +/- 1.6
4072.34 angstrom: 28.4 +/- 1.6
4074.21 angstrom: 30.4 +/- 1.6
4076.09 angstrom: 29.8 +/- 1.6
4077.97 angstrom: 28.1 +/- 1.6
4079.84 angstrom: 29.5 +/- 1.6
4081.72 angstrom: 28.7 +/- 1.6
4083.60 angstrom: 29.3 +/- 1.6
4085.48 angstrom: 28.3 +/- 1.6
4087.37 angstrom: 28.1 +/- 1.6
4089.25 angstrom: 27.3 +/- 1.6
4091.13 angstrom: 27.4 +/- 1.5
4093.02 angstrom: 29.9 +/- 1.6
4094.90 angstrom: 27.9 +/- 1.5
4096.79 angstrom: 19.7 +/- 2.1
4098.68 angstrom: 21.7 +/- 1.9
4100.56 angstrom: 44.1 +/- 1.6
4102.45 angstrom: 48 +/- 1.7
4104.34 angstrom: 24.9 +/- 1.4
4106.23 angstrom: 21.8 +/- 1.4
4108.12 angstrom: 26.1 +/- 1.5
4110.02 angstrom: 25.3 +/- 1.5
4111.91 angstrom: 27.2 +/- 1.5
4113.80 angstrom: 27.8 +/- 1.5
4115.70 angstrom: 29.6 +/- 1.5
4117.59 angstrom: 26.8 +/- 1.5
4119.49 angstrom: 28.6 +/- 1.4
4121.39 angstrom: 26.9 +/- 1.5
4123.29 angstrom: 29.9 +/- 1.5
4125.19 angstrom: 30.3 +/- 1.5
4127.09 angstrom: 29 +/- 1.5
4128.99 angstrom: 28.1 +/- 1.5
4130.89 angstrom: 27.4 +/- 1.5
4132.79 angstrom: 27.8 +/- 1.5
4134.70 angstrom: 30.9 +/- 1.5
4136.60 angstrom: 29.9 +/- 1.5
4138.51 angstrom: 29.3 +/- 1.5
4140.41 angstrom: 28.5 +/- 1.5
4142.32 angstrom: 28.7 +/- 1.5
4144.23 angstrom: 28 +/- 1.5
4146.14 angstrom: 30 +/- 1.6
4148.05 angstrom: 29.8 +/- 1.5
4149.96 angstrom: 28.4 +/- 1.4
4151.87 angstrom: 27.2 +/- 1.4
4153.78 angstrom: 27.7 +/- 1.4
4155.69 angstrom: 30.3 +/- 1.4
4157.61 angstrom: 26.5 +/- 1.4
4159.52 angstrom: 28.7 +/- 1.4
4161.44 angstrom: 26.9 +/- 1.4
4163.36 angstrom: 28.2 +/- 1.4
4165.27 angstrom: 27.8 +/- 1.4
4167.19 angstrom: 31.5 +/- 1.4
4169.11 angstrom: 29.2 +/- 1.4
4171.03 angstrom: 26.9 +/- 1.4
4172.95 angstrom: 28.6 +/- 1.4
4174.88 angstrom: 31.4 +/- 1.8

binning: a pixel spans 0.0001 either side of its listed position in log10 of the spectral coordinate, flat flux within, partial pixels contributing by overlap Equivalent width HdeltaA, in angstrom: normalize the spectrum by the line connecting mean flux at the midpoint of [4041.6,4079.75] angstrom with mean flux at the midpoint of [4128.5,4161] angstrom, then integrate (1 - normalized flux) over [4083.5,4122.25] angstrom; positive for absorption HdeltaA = 1.5 angstrom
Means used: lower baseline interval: 30.5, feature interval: 28.4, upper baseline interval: 28.6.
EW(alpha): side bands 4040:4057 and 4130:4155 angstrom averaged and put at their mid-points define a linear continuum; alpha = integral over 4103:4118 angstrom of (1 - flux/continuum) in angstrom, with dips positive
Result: 1.4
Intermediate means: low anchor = 30.7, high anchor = 28.8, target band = 26.7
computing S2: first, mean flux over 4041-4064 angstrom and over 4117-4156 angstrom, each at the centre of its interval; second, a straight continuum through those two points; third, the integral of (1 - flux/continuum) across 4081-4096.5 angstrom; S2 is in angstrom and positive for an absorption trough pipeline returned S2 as 0.9 angstrom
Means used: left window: 30.5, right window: 28.7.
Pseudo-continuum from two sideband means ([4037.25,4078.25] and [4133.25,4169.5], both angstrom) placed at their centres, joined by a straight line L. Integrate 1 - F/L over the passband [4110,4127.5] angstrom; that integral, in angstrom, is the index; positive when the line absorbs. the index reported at 0.7 angstrom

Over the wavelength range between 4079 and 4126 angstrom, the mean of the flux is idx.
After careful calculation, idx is 28.6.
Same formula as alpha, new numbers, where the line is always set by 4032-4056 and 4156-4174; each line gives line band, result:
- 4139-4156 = 0.0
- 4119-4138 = 0.2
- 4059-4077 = -0.2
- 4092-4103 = -0.5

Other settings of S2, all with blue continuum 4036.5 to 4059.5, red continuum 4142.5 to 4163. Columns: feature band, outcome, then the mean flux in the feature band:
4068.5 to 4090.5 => 0.8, 29.1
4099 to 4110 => -0.8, 31.7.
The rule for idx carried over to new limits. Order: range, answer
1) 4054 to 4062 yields 29.3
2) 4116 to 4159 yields 28.7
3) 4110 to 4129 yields 28.3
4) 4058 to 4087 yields 30.1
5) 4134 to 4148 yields 29.3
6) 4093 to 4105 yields 31.1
